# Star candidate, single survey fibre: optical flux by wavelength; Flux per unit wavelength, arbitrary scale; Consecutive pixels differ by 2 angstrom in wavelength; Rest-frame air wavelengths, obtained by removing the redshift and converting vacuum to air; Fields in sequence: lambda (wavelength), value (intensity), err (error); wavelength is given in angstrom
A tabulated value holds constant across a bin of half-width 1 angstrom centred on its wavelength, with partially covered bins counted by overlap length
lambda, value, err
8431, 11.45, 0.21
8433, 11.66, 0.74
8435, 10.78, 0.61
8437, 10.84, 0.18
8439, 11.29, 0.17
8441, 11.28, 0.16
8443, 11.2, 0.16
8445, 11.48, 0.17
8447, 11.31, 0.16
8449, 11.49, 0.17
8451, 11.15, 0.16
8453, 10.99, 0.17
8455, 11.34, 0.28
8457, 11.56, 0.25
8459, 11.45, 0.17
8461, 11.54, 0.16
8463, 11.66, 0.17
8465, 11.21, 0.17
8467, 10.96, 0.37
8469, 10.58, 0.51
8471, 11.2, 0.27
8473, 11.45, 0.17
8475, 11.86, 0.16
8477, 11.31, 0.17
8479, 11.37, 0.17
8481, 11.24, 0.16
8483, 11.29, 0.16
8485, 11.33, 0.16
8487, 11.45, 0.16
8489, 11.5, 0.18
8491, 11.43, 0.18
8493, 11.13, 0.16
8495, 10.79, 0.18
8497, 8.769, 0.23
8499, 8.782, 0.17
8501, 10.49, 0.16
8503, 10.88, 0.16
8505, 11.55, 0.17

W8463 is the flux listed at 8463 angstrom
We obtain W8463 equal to 11.66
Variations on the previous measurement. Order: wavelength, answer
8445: 11.48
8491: 11.43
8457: 11.56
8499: 8.782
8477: 11.31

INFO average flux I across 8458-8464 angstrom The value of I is 11.5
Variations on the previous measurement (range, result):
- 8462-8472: 11.1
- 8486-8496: 11.3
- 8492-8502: 9.99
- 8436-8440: 11.1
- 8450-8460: 11.3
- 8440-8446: 11.3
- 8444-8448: 11.4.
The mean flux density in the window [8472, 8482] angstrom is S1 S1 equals 11.4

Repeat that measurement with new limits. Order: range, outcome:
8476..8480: 11.3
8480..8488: 11.3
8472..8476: 11.7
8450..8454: 11.1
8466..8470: 10.8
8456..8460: 11.5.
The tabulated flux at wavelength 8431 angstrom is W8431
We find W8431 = 11.45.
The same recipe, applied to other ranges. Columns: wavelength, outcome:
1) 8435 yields 10.78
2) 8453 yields 10.99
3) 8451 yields 11.15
